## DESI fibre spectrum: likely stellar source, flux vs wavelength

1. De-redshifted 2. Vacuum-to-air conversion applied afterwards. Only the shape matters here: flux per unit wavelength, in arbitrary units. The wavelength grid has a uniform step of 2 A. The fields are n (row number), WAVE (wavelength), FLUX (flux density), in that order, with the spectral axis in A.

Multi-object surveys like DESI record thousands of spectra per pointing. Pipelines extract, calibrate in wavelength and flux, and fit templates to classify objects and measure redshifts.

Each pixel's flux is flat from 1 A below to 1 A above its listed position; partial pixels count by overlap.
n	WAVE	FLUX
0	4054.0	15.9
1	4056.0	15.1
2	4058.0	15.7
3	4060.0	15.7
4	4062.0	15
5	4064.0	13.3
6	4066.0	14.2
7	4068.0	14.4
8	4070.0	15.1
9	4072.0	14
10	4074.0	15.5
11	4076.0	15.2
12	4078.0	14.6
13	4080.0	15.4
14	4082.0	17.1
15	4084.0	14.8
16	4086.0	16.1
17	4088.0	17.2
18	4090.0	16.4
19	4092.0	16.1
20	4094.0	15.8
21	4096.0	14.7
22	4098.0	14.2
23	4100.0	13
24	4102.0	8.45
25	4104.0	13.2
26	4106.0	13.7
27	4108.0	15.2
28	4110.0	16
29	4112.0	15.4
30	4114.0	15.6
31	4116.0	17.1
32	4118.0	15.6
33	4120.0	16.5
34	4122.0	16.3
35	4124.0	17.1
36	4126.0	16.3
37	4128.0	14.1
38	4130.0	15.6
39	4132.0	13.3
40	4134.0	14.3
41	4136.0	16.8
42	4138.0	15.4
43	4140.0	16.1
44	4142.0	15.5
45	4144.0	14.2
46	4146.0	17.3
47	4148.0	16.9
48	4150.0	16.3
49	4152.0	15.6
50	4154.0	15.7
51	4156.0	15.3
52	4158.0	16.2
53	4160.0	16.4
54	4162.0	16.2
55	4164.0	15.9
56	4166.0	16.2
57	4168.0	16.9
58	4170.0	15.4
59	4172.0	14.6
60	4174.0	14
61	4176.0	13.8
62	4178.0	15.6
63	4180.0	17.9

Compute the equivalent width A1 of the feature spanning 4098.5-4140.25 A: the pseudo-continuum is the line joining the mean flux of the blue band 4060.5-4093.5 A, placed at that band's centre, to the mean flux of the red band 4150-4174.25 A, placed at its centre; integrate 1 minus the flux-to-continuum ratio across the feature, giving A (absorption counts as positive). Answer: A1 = 1.5 A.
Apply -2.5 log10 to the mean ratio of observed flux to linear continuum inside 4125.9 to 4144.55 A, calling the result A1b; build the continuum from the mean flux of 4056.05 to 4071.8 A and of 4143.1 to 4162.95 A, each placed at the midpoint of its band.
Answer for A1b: 0.04 mag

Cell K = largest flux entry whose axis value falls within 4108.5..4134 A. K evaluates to 17.1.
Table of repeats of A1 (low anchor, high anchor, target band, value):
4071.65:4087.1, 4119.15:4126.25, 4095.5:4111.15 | 2.46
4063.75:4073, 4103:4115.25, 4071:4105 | -0.58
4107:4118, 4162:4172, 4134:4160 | 0.03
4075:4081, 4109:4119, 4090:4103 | 1.33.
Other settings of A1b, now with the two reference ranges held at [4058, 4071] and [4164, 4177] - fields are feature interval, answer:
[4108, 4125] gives -0.08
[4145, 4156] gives -0.08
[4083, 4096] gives -0.08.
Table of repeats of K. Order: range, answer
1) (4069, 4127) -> 17.2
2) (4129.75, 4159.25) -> 17.3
